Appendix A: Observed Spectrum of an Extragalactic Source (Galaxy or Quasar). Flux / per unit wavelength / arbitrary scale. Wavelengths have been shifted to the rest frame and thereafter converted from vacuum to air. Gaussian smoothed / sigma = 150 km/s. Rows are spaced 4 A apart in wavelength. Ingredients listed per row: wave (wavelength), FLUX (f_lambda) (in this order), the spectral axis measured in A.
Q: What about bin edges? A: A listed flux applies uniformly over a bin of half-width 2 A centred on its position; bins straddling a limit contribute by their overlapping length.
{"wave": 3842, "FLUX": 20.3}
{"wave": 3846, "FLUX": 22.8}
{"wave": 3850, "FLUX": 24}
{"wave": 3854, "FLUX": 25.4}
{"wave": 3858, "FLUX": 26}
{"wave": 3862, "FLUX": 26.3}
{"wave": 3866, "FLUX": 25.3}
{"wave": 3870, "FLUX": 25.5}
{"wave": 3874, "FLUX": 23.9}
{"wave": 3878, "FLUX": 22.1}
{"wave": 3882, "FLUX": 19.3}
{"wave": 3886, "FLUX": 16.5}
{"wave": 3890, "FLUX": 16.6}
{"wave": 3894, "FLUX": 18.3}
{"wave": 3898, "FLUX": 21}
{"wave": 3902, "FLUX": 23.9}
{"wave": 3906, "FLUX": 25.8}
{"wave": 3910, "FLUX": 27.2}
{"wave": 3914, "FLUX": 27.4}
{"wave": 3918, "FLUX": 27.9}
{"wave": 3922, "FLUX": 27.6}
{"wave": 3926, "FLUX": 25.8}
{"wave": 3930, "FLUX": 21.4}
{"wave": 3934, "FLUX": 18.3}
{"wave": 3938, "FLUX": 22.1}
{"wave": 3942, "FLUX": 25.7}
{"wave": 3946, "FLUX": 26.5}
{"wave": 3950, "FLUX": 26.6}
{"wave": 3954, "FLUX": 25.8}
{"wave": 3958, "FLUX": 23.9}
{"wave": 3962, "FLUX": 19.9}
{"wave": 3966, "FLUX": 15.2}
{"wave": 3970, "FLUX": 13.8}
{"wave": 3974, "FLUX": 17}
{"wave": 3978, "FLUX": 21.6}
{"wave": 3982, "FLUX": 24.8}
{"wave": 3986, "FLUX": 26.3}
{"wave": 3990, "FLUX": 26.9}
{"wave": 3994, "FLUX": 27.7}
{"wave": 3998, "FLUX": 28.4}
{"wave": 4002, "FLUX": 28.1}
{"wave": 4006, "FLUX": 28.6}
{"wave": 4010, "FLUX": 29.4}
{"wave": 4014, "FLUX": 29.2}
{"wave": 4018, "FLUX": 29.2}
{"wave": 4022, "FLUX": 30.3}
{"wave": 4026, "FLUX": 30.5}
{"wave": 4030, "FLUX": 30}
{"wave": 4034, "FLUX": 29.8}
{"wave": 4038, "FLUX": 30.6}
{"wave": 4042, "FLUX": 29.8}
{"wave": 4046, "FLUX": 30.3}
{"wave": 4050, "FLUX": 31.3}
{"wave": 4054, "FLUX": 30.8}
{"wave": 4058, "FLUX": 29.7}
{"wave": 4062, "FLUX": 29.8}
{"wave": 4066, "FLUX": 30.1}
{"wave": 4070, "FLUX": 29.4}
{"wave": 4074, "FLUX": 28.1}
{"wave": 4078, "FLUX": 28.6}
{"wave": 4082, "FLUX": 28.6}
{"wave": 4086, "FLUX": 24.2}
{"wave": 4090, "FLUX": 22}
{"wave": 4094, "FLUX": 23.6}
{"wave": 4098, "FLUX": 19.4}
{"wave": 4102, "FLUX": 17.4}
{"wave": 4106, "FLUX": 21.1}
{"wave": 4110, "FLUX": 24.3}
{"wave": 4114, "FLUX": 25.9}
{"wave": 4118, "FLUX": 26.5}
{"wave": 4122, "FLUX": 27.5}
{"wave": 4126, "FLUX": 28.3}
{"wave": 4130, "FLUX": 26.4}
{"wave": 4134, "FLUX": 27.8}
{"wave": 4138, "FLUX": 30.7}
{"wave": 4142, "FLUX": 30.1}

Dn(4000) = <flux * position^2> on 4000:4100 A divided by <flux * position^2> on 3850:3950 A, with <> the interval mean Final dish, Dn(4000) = 1.30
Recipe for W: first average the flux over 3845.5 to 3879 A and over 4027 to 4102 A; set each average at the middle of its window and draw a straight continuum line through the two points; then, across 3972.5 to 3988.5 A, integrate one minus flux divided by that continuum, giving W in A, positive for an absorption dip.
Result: 2.31 A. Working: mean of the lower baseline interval 24.7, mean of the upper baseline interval 27.9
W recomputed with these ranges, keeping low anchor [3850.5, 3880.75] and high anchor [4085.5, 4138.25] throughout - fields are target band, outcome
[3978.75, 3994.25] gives -0.8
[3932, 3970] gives 3.8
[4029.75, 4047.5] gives -4.0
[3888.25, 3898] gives 2.6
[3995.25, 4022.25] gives -4.8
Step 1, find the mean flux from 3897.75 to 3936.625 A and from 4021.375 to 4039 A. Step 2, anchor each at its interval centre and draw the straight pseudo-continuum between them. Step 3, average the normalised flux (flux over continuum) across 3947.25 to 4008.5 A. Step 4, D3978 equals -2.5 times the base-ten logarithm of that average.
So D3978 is 0.17 mag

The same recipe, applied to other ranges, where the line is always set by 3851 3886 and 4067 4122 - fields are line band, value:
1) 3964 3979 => 0.411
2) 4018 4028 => -0.228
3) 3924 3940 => 0.102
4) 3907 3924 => -0.146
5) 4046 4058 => -0.242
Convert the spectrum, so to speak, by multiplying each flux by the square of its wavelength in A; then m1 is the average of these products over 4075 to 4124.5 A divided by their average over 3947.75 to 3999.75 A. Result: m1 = 1.12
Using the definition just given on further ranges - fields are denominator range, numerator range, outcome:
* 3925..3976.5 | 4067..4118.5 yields 1.22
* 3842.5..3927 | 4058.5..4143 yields 1.23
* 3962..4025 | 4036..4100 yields 1.15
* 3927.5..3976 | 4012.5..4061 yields 1.47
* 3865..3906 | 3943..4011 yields 1.18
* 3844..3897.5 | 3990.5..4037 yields 1.40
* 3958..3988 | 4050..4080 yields 1.54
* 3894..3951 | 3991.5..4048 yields 1.26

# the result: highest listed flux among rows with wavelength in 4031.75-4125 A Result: 31.3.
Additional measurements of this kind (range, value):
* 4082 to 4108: 28.6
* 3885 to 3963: 27.9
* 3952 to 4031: 30.5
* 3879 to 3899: 21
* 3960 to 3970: 19.9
